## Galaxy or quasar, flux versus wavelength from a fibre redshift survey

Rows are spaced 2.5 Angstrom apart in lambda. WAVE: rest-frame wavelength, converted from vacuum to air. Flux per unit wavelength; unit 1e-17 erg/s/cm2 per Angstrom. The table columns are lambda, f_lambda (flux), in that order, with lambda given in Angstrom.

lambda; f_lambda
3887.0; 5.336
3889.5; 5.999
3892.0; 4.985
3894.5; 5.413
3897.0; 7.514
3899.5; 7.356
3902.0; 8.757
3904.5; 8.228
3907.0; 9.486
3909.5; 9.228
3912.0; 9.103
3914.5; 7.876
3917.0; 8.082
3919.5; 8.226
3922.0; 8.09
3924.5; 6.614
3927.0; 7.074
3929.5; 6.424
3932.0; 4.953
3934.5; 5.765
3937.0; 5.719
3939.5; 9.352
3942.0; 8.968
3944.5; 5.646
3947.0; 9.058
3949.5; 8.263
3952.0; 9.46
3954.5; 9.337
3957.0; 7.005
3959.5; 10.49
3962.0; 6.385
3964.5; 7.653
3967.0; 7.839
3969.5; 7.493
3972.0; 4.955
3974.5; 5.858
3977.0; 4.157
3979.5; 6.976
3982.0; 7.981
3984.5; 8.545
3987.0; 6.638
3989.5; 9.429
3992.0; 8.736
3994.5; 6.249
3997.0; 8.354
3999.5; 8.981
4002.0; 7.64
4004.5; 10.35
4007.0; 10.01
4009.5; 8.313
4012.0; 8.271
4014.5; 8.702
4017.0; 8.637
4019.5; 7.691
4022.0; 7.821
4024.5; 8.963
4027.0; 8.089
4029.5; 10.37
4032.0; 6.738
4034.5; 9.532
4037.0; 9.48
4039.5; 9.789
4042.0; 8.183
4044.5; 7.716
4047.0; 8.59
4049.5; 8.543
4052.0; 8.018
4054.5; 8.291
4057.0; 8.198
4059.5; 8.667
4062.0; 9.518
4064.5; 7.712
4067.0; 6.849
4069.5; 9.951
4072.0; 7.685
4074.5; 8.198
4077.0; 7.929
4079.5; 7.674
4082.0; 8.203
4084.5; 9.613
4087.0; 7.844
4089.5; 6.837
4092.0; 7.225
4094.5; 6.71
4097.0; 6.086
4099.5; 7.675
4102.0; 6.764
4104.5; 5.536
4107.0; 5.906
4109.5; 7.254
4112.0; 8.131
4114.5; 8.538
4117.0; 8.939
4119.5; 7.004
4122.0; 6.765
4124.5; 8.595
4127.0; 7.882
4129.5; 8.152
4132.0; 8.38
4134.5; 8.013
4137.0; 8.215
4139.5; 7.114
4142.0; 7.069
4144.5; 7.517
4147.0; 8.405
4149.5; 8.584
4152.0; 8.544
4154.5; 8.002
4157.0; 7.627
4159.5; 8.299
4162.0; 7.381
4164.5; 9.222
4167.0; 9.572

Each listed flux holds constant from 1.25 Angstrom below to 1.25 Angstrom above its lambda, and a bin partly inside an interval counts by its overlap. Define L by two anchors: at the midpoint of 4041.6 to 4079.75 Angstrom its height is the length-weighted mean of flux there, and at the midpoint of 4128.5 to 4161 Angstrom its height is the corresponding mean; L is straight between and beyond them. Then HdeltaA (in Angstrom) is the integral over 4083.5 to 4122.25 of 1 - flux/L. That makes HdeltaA 3.9 Angstrom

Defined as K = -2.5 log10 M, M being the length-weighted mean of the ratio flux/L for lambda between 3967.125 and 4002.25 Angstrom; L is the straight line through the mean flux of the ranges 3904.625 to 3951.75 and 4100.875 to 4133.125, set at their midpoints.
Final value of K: 0.05 mag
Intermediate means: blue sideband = 7.71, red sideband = 7.53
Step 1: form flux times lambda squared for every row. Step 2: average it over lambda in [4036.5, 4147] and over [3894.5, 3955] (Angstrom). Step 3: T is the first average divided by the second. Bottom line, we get 1.10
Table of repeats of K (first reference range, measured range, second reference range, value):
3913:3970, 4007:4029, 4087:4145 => -0.13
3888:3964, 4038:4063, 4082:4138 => -0.13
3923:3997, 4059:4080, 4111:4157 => -0.07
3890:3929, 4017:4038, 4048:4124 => -0.11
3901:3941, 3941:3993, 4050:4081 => 0.03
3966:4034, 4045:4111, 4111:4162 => 0.03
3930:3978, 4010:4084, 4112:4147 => -0.11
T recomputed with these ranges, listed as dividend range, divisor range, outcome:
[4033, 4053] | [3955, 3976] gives 1.25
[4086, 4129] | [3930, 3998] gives 1.05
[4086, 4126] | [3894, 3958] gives 1.02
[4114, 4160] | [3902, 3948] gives 1.15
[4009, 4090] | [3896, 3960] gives 1.13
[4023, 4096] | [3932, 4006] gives 1.13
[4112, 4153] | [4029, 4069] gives 0.98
